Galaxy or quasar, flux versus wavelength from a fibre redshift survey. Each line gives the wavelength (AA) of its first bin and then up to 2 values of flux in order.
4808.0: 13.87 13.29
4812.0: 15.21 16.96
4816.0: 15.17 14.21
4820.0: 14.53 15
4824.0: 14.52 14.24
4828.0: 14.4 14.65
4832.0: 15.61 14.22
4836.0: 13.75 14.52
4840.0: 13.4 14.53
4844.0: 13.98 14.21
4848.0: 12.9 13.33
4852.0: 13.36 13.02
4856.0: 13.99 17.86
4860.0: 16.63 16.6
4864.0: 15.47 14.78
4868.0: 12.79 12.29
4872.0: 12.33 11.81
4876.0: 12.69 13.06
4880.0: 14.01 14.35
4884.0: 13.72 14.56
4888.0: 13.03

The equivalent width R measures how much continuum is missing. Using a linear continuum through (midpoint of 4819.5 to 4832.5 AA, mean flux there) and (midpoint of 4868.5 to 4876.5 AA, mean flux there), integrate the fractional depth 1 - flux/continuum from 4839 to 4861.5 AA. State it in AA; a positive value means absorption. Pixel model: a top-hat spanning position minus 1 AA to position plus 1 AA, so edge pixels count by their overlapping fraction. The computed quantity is -1.58 AA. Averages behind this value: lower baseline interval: 14.7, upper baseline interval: 12.3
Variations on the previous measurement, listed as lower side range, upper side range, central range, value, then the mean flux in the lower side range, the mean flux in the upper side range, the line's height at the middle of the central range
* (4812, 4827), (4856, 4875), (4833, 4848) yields 0.75 AA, 15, 14.5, 14.7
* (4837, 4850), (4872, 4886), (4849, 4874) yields -1.26 AA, 13.9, 13.3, 13.6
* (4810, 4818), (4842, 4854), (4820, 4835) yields -0.05 AA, 15.3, 13.6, 14.6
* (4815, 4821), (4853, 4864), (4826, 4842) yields 0.69 AA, 14.6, 15.6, 15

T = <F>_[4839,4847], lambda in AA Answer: 14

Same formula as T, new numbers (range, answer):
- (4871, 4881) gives 12.8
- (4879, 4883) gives 14.2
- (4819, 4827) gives 14.6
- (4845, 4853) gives 13.5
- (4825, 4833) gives 14.7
